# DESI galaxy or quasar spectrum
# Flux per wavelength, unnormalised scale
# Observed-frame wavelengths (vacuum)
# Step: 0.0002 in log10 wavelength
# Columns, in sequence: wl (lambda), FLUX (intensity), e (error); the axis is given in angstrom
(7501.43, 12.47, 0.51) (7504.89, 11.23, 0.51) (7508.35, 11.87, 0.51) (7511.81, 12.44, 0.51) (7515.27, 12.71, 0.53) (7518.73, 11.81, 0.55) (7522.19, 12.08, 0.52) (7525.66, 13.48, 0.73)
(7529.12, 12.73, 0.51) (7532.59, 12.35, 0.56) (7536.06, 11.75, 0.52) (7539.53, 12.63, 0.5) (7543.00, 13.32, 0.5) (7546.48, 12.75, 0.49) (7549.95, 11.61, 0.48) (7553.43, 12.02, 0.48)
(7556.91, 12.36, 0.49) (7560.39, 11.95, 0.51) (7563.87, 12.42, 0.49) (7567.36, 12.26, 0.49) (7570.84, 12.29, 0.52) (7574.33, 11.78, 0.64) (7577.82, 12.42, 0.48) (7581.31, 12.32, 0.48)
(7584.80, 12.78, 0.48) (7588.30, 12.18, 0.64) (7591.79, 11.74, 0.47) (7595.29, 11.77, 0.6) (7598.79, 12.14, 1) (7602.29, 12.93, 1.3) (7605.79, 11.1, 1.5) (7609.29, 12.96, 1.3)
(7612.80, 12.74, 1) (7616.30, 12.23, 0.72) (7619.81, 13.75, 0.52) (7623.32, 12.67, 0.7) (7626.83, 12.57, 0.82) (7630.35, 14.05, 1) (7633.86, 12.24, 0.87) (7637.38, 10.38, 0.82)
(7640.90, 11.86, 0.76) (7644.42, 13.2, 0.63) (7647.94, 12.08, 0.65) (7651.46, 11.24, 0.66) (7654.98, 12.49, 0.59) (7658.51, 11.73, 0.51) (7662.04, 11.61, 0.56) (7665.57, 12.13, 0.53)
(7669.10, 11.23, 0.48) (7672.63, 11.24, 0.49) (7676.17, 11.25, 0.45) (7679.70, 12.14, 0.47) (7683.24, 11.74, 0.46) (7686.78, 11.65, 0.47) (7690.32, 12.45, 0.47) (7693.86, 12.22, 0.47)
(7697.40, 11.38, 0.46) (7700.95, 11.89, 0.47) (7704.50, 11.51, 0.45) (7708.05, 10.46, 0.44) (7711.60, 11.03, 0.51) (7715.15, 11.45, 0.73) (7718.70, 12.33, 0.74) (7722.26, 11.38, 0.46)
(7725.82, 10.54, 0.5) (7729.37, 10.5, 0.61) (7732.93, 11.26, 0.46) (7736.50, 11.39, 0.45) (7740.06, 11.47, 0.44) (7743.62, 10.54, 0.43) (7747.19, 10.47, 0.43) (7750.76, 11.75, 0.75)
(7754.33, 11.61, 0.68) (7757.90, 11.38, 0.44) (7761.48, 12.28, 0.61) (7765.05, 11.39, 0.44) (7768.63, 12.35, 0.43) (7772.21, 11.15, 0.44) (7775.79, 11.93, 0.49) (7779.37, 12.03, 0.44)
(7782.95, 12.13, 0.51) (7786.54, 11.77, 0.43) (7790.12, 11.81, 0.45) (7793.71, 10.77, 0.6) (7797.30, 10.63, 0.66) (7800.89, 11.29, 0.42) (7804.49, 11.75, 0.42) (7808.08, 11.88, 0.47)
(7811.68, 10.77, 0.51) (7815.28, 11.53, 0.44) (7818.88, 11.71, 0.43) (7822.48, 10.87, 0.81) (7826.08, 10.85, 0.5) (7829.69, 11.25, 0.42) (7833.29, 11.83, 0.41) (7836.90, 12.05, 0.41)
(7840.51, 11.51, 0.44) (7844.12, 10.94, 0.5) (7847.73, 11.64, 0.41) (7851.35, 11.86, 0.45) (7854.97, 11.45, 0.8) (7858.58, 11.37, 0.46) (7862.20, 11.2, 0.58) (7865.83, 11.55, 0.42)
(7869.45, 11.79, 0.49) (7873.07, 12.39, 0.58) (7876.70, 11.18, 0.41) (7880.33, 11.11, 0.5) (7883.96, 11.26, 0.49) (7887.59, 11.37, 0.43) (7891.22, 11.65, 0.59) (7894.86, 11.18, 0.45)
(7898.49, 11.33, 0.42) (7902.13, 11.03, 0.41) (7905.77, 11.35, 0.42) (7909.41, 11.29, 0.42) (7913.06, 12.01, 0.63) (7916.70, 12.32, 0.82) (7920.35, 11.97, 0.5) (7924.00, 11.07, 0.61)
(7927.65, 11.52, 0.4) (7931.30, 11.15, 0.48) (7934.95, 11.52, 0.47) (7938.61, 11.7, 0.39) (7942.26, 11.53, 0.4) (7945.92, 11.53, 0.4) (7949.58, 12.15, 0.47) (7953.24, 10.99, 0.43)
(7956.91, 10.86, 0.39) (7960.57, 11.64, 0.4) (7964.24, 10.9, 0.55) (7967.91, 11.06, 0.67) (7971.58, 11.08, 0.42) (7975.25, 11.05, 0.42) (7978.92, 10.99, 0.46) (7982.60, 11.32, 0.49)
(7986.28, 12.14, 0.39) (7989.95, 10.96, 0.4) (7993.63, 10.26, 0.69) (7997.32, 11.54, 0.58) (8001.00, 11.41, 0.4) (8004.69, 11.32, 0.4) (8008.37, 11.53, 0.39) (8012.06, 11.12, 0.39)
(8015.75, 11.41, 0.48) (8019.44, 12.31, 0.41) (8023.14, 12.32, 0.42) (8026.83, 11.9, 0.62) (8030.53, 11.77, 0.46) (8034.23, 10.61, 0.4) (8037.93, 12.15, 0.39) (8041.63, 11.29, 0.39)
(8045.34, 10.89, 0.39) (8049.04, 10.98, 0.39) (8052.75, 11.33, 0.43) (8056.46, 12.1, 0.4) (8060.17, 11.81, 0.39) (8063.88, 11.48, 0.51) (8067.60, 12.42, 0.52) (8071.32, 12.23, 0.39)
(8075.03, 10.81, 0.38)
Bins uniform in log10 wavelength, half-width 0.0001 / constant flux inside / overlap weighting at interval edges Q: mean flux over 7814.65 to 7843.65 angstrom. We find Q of 11.4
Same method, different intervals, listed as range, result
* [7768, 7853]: 11.5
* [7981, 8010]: 11.3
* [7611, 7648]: 12.5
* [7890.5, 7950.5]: 11.5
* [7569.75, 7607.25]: 12.1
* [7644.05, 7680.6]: 11.8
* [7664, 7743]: 11.5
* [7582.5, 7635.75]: 12.5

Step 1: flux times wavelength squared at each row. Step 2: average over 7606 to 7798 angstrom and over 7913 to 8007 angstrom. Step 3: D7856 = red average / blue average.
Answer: 1.0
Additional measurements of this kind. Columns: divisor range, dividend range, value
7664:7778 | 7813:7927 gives 1.04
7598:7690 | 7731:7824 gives 0.98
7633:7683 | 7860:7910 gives 1.03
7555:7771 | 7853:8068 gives 1.04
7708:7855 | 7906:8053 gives 1.05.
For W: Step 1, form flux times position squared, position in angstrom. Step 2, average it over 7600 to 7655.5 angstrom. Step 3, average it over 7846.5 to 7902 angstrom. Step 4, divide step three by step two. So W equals 1.0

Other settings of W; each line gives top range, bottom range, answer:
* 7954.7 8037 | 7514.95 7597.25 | 1.03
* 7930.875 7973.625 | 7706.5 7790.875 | 1.05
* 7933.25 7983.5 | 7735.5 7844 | 1.03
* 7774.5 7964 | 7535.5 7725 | 1.01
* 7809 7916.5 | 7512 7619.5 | 1.00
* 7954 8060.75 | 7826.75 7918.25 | 1.02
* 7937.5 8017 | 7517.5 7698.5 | 1.02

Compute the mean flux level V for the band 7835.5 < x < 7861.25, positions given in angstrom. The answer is 11.5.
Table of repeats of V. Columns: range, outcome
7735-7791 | 11.6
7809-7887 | 11.4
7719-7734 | 11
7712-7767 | 11.3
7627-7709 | 11.9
